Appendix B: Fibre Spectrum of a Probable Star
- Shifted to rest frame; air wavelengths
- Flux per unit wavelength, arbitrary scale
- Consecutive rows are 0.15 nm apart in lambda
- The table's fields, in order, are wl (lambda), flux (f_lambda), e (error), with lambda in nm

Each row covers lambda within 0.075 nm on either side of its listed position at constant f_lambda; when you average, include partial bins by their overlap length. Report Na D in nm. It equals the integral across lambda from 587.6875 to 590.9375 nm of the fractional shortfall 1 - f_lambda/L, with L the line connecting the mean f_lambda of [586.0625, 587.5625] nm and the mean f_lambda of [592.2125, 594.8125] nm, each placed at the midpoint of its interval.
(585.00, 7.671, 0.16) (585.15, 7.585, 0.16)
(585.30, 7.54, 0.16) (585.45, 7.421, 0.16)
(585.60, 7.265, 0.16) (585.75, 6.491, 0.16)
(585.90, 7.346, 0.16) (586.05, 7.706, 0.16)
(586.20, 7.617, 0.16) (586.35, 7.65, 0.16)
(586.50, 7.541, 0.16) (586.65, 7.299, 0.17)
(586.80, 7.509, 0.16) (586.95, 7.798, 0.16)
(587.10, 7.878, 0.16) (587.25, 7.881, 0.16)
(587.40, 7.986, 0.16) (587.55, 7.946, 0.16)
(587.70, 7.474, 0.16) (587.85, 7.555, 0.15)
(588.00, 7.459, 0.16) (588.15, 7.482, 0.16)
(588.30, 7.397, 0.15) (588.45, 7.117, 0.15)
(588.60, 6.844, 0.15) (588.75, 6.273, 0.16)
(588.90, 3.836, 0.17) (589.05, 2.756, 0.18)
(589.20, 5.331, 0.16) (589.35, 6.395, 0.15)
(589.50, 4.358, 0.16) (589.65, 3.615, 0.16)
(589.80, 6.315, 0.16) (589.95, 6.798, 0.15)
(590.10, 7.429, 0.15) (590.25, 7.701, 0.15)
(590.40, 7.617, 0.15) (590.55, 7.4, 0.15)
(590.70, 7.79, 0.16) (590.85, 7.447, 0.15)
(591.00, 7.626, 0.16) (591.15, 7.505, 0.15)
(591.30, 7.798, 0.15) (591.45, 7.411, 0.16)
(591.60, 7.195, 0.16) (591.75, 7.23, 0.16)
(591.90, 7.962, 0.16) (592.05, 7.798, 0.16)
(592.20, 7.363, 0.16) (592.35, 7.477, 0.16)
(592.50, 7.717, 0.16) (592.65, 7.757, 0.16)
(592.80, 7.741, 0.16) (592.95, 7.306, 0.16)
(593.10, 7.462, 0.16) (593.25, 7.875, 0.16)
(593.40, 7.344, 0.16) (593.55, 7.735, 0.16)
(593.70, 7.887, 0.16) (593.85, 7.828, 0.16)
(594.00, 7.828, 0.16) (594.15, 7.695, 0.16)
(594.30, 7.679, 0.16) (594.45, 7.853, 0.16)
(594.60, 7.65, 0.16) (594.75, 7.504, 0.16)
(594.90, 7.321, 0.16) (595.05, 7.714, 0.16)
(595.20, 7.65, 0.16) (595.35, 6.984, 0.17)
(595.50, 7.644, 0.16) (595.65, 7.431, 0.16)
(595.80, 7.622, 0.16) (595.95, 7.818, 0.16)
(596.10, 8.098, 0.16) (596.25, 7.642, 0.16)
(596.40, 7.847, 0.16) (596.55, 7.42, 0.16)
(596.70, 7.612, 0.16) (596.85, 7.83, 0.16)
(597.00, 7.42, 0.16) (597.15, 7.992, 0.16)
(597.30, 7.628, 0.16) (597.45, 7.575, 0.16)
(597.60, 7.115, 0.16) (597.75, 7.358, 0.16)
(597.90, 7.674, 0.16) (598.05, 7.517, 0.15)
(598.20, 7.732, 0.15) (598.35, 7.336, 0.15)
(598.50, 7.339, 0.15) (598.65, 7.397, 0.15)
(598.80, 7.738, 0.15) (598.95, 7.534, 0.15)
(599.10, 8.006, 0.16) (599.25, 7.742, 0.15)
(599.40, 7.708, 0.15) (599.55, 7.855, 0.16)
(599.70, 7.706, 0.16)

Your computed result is 0.519 nm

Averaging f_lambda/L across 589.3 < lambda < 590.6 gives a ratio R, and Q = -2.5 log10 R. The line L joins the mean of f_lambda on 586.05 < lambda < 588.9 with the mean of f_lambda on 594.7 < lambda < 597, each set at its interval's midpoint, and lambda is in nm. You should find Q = 0.17 mag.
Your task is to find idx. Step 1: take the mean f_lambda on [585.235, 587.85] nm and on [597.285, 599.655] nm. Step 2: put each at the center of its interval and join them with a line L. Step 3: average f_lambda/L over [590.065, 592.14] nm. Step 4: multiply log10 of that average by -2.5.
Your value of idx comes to 0.00 mag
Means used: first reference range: 7.55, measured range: 7.57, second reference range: 7.58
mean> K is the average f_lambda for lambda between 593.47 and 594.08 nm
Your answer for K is 7.81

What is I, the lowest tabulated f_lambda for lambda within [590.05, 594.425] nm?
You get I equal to 7.195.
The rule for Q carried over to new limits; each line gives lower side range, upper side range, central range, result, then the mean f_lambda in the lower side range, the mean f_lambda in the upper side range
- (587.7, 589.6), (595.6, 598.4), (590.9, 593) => -0.13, 6.09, 7.62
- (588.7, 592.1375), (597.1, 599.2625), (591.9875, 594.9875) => -0.10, 6.6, 7.57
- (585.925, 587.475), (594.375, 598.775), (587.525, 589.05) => 0.15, 7.68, 7.58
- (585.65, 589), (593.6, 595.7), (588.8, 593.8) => 0.08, 7.24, 7.62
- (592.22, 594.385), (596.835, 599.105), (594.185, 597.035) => 0.00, 7.66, 7.55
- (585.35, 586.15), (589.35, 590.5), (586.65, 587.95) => -0.12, 7.27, 6.3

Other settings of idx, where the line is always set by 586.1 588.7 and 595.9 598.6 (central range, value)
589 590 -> 0.428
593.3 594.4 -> -0.019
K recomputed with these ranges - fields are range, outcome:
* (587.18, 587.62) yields 7.94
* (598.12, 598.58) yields 7.47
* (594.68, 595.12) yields 7.51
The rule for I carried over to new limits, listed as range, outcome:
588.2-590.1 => 2.756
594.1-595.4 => 6.984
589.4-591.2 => 3.615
